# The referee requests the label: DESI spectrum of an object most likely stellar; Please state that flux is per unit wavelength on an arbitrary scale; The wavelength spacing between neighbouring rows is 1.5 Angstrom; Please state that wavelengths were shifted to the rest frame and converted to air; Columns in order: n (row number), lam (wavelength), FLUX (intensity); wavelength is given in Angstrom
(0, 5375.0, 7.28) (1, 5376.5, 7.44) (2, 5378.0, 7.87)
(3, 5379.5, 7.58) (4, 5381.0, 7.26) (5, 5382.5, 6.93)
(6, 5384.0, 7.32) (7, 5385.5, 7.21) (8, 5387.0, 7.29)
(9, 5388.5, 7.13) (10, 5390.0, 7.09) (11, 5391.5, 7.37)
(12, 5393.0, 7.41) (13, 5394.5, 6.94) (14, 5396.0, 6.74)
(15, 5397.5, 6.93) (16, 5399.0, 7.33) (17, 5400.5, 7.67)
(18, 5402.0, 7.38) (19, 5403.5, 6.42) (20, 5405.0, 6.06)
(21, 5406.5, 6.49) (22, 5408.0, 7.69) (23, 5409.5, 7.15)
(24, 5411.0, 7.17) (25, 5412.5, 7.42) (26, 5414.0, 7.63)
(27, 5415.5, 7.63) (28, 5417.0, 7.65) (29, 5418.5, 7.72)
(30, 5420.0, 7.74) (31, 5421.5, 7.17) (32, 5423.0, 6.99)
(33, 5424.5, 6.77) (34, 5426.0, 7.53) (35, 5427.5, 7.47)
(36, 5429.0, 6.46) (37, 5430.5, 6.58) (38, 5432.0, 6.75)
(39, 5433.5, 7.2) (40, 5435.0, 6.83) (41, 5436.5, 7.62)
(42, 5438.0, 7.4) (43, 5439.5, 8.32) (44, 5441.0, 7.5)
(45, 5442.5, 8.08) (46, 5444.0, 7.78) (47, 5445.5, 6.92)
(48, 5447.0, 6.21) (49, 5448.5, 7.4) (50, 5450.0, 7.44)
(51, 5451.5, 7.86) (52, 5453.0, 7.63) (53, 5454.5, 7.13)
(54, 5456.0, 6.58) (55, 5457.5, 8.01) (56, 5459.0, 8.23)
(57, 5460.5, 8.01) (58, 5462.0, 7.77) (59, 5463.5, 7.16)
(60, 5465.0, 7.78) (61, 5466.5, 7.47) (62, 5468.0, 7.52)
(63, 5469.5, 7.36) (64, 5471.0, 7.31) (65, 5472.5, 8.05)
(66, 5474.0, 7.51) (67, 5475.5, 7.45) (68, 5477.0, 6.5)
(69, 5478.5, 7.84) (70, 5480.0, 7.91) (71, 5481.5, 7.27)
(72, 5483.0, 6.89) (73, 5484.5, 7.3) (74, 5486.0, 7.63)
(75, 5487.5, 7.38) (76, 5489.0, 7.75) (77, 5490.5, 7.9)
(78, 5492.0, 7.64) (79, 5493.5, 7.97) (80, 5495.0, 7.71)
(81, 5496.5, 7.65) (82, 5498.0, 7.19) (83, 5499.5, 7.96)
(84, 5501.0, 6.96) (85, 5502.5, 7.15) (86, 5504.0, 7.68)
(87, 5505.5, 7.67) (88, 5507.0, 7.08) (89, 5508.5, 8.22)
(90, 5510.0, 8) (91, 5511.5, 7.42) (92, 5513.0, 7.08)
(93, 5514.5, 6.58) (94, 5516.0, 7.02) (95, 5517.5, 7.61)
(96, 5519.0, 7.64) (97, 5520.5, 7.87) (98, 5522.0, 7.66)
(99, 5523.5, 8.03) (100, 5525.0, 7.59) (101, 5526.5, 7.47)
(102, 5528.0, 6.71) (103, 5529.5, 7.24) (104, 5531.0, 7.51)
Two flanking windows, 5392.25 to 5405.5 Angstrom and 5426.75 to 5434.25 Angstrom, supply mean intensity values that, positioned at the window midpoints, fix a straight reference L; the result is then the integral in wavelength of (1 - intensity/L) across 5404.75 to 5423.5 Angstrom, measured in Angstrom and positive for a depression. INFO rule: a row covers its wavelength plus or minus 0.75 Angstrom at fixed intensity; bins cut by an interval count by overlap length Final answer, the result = -1.0 Angstrom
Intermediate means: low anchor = 7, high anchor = 6.89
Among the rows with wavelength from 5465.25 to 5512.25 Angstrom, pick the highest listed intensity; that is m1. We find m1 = 8.22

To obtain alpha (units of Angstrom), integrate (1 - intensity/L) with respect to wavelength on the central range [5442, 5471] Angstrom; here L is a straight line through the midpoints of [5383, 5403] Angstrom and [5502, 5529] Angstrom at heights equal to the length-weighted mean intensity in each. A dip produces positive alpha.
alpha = -0.6 Angstrom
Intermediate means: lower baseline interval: 7.2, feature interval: 7.48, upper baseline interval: 7.47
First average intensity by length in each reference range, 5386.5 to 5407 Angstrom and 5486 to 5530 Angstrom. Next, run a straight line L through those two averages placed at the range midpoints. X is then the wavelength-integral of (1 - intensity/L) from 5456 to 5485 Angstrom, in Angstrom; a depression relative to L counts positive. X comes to -0.7 Angstrom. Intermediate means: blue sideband 7.02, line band 7.52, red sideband 7.51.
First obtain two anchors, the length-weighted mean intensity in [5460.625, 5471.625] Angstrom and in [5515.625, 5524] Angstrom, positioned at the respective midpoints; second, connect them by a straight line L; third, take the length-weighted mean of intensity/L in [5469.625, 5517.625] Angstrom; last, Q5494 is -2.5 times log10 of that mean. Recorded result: 0.02 mag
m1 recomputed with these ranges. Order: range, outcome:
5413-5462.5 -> 8.32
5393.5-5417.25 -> 7.69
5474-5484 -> 7.91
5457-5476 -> 8.23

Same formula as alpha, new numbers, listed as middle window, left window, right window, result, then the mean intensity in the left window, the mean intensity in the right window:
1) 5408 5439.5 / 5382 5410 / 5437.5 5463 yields 0.15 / 7.08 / 7.54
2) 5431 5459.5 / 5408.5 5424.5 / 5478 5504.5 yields 0.20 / 7.4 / 7.54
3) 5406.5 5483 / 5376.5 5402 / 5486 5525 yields 0.06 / 7.26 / 7.55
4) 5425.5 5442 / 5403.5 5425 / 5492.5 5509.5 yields 0.10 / 7.21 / 7.57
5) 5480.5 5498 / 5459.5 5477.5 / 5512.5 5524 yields -0.15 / 7.51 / 7.43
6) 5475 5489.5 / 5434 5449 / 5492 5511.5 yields 0.29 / 7.4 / 7.6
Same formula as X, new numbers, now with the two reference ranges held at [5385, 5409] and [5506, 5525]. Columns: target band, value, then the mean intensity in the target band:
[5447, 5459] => -0.2 Angstrom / 7.41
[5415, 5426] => -0.3 Angstrom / 7.39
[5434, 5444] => -0.5 Angstrom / 7.63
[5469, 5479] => -0.1 Angstrom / 7.42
